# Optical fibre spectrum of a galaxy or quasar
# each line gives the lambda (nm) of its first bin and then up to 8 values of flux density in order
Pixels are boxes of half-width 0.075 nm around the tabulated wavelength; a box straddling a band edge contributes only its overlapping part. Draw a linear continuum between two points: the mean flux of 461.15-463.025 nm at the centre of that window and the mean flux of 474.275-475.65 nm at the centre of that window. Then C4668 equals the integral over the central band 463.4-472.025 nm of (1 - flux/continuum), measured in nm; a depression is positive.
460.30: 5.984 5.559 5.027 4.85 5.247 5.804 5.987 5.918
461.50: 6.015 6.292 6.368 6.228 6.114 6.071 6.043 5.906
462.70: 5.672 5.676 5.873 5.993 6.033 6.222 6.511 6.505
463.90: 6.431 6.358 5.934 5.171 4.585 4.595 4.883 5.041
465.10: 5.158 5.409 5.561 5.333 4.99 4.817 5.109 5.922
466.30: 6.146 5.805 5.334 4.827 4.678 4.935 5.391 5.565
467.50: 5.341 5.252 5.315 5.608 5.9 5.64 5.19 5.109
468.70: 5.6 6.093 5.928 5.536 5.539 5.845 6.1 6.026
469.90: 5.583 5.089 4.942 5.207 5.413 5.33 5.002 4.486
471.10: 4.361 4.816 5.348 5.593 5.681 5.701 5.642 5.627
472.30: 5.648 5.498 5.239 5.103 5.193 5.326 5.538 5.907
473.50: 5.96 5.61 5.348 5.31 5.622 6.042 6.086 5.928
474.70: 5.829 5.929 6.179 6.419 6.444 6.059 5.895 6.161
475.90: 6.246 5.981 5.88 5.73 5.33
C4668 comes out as 0.87 nm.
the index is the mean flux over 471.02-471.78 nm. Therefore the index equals 5.16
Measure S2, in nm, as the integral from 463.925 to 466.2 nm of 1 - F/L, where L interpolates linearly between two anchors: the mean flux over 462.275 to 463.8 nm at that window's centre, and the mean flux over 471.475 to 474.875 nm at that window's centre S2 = 0.259 nm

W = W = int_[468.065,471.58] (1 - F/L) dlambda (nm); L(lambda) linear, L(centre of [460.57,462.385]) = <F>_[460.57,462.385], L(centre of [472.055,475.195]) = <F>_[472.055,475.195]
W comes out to 0.21 nm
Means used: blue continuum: 5.85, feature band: 5.4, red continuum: 5.68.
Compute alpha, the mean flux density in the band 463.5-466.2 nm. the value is 5.46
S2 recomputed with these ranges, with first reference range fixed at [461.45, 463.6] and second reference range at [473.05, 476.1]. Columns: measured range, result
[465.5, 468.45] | 0.316 nm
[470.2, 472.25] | 0.244 nm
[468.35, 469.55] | 0.071 nm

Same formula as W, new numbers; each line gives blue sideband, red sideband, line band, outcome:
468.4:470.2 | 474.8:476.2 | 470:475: 0.38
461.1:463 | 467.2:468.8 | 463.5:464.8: 0.02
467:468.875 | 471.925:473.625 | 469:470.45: -0.02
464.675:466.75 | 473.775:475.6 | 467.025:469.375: -0.01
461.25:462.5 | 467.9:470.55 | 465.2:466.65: 0.09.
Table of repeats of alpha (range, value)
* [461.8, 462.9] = 5.99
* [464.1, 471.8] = 5.34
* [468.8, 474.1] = 5.44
